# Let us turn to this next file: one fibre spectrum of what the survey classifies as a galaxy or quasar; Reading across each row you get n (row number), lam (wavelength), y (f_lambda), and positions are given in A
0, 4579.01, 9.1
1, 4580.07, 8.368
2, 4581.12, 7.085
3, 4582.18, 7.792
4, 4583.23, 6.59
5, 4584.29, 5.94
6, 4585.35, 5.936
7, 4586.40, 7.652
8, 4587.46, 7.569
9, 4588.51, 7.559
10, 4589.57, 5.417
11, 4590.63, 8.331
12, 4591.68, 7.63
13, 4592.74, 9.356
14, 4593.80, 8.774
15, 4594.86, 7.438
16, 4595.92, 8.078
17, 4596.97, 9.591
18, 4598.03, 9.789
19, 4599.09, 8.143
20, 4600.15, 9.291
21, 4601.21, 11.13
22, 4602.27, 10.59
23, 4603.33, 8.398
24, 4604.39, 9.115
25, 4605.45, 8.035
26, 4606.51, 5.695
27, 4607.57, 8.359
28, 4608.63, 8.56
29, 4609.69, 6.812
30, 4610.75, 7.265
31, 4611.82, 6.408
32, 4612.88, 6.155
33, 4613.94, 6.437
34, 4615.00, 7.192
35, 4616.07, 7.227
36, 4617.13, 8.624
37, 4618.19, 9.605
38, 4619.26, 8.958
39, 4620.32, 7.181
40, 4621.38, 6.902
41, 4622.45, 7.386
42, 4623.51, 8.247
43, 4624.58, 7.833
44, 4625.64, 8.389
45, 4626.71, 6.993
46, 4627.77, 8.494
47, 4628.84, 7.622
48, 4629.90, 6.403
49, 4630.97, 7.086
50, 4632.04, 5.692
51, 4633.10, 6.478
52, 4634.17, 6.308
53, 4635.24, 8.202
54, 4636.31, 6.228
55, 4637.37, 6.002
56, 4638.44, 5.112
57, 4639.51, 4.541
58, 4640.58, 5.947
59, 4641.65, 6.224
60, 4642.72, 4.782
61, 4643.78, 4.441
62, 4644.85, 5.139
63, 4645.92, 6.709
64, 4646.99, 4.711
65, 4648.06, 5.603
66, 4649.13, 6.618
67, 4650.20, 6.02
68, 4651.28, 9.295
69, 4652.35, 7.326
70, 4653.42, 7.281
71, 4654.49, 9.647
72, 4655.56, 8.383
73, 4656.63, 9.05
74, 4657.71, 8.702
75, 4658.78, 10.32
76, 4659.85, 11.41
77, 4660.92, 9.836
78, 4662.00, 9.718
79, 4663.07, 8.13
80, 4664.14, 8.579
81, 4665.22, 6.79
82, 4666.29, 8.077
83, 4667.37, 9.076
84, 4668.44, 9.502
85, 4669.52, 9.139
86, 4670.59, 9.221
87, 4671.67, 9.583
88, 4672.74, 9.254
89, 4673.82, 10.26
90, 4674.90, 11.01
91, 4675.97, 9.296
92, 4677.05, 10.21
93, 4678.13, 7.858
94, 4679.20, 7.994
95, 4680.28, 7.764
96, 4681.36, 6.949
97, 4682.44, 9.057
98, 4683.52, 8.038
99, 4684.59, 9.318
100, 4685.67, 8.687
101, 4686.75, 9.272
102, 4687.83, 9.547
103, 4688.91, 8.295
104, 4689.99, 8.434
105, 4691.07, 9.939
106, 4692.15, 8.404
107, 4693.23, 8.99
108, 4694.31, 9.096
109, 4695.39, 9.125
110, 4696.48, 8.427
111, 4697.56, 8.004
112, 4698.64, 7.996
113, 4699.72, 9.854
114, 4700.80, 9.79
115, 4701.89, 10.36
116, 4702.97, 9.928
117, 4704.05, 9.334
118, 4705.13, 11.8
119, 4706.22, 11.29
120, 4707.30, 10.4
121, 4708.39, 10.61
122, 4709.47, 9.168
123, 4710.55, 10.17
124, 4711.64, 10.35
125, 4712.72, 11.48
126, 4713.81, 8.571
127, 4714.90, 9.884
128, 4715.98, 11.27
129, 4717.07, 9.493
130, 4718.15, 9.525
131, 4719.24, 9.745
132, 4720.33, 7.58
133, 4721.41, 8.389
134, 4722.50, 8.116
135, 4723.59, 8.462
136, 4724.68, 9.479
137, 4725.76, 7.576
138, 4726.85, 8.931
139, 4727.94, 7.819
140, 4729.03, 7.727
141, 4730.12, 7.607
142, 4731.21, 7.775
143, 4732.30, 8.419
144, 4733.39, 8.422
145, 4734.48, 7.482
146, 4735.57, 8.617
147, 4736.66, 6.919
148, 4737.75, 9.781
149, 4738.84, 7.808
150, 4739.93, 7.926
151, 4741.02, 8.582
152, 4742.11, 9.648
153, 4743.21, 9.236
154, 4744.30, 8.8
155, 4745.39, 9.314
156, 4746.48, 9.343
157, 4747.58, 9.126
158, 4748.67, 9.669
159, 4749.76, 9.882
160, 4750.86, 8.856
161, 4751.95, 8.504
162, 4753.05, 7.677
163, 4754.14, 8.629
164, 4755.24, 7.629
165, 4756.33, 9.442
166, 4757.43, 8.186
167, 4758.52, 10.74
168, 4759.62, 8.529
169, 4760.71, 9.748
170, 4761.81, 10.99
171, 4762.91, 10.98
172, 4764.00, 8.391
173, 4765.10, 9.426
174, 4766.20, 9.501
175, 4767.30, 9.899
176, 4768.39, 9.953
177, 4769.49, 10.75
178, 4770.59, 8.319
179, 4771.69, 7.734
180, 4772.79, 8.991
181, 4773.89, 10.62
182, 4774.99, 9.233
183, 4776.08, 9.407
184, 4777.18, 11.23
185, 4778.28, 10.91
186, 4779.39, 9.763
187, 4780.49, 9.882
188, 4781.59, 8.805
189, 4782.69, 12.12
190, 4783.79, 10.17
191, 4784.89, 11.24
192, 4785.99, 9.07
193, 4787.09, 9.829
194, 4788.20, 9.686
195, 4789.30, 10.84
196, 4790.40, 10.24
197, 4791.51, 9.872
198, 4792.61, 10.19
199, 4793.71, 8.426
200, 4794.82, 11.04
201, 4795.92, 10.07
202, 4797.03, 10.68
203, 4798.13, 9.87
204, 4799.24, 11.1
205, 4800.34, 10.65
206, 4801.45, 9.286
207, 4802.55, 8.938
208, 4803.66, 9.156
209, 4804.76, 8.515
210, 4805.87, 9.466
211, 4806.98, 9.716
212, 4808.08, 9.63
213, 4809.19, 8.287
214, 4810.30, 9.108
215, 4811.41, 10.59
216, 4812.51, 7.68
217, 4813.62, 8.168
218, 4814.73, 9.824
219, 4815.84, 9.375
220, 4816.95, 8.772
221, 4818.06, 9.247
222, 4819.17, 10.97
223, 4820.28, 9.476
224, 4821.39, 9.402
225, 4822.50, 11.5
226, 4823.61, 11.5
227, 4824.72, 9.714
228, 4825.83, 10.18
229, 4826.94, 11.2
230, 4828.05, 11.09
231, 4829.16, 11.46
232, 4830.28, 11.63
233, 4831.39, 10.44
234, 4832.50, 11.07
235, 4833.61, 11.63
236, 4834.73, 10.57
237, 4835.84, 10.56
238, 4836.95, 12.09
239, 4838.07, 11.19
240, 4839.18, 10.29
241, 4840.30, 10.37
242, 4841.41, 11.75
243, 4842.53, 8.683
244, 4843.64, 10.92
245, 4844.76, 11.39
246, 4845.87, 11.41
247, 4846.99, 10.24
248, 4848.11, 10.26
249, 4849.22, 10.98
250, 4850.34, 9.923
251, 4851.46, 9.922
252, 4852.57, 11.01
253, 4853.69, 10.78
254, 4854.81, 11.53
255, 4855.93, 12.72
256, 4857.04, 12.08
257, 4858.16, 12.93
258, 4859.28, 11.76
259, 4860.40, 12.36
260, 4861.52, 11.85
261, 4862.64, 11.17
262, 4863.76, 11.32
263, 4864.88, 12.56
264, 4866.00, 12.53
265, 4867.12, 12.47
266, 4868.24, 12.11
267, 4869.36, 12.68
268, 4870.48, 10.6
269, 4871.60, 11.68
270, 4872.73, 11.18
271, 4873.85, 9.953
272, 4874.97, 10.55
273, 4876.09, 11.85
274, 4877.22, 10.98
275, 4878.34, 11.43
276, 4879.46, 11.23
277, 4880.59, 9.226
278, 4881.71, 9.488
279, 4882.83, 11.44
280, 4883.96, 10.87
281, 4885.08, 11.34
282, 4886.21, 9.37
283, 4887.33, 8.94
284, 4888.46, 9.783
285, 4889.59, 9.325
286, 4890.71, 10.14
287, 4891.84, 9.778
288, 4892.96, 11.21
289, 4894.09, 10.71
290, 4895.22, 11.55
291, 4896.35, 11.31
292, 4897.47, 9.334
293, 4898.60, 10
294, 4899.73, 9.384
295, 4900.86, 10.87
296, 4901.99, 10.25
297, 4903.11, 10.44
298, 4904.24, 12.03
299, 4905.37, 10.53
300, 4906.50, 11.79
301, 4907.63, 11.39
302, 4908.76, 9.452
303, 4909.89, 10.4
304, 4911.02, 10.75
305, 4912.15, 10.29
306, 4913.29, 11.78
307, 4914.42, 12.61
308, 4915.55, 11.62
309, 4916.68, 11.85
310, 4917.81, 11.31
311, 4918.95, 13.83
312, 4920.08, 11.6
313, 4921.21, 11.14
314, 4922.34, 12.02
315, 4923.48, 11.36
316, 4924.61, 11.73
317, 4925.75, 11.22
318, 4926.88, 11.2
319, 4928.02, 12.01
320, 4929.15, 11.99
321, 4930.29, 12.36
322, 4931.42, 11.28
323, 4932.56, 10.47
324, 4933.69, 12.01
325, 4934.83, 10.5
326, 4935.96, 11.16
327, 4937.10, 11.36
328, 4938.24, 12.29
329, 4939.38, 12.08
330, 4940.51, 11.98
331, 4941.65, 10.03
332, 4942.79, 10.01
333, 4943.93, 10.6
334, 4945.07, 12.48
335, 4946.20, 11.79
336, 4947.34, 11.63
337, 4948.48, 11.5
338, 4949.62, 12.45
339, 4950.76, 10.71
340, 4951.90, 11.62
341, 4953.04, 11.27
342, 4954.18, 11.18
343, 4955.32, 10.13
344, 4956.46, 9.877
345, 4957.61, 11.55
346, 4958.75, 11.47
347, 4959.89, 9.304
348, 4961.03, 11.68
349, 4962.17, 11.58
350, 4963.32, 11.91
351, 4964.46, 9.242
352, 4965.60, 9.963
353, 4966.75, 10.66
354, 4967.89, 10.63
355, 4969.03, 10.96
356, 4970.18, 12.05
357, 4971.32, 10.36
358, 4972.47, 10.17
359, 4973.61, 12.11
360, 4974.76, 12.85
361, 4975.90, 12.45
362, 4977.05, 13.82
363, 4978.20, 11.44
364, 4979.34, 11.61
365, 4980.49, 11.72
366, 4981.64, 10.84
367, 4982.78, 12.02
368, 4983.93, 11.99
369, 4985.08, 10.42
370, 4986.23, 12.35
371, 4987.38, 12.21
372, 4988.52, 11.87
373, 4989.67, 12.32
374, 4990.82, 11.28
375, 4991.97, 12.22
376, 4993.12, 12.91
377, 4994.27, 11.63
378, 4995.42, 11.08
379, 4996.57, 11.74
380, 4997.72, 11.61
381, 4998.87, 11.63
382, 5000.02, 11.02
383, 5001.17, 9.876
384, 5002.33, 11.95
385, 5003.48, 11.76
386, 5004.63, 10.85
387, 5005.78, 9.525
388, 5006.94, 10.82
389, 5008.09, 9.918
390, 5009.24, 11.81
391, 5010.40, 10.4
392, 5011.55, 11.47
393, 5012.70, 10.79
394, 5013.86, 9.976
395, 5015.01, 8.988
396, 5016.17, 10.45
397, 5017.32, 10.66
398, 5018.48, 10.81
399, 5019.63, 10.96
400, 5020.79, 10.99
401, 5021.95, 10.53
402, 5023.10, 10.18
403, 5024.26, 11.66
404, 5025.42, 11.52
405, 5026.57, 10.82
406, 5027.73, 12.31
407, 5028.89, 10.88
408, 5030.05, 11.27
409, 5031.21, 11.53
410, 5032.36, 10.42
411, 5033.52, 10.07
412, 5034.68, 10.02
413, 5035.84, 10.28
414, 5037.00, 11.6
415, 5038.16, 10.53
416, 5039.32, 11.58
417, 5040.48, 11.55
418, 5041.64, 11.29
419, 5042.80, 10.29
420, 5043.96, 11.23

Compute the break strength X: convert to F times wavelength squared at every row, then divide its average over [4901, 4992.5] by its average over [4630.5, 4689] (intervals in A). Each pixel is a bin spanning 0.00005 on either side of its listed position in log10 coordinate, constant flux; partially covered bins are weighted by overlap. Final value 1.6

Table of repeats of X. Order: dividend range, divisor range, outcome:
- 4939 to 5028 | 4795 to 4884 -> 1.11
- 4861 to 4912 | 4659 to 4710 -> 1.28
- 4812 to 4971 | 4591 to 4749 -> 1.43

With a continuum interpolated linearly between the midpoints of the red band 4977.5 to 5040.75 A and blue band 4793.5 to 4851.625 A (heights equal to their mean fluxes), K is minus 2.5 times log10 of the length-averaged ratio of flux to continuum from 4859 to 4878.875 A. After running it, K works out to -0.12 mag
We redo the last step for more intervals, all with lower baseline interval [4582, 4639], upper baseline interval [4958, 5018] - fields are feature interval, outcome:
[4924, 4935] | -0.082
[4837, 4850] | -0.091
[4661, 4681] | -0.097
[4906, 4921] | -0.089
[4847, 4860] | -0.132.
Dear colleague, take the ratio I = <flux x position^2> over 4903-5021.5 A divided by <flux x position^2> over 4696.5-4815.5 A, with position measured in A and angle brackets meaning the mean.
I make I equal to 1.31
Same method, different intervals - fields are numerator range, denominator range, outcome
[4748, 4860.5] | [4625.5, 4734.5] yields 1.26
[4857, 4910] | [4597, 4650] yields 1.69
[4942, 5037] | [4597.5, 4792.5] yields 1.45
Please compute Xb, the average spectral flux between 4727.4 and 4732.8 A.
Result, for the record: 7.86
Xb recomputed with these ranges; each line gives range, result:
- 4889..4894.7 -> 10.2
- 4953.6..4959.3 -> 10.8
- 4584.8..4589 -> 7.18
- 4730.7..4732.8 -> 8.09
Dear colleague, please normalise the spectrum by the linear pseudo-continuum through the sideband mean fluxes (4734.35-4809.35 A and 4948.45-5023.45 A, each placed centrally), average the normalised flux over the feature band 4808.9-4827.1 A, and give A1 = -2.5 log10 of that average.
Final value 0.02 mag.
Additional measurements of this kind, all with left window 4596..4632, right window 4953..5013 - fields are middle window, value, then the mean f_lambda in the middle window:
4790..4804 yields -0.039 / 9.97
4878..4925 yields -0.027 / 10.8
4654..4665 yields -0.114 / 9.3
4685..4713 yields -0.097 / 9.55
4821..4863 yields -0.106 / 11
